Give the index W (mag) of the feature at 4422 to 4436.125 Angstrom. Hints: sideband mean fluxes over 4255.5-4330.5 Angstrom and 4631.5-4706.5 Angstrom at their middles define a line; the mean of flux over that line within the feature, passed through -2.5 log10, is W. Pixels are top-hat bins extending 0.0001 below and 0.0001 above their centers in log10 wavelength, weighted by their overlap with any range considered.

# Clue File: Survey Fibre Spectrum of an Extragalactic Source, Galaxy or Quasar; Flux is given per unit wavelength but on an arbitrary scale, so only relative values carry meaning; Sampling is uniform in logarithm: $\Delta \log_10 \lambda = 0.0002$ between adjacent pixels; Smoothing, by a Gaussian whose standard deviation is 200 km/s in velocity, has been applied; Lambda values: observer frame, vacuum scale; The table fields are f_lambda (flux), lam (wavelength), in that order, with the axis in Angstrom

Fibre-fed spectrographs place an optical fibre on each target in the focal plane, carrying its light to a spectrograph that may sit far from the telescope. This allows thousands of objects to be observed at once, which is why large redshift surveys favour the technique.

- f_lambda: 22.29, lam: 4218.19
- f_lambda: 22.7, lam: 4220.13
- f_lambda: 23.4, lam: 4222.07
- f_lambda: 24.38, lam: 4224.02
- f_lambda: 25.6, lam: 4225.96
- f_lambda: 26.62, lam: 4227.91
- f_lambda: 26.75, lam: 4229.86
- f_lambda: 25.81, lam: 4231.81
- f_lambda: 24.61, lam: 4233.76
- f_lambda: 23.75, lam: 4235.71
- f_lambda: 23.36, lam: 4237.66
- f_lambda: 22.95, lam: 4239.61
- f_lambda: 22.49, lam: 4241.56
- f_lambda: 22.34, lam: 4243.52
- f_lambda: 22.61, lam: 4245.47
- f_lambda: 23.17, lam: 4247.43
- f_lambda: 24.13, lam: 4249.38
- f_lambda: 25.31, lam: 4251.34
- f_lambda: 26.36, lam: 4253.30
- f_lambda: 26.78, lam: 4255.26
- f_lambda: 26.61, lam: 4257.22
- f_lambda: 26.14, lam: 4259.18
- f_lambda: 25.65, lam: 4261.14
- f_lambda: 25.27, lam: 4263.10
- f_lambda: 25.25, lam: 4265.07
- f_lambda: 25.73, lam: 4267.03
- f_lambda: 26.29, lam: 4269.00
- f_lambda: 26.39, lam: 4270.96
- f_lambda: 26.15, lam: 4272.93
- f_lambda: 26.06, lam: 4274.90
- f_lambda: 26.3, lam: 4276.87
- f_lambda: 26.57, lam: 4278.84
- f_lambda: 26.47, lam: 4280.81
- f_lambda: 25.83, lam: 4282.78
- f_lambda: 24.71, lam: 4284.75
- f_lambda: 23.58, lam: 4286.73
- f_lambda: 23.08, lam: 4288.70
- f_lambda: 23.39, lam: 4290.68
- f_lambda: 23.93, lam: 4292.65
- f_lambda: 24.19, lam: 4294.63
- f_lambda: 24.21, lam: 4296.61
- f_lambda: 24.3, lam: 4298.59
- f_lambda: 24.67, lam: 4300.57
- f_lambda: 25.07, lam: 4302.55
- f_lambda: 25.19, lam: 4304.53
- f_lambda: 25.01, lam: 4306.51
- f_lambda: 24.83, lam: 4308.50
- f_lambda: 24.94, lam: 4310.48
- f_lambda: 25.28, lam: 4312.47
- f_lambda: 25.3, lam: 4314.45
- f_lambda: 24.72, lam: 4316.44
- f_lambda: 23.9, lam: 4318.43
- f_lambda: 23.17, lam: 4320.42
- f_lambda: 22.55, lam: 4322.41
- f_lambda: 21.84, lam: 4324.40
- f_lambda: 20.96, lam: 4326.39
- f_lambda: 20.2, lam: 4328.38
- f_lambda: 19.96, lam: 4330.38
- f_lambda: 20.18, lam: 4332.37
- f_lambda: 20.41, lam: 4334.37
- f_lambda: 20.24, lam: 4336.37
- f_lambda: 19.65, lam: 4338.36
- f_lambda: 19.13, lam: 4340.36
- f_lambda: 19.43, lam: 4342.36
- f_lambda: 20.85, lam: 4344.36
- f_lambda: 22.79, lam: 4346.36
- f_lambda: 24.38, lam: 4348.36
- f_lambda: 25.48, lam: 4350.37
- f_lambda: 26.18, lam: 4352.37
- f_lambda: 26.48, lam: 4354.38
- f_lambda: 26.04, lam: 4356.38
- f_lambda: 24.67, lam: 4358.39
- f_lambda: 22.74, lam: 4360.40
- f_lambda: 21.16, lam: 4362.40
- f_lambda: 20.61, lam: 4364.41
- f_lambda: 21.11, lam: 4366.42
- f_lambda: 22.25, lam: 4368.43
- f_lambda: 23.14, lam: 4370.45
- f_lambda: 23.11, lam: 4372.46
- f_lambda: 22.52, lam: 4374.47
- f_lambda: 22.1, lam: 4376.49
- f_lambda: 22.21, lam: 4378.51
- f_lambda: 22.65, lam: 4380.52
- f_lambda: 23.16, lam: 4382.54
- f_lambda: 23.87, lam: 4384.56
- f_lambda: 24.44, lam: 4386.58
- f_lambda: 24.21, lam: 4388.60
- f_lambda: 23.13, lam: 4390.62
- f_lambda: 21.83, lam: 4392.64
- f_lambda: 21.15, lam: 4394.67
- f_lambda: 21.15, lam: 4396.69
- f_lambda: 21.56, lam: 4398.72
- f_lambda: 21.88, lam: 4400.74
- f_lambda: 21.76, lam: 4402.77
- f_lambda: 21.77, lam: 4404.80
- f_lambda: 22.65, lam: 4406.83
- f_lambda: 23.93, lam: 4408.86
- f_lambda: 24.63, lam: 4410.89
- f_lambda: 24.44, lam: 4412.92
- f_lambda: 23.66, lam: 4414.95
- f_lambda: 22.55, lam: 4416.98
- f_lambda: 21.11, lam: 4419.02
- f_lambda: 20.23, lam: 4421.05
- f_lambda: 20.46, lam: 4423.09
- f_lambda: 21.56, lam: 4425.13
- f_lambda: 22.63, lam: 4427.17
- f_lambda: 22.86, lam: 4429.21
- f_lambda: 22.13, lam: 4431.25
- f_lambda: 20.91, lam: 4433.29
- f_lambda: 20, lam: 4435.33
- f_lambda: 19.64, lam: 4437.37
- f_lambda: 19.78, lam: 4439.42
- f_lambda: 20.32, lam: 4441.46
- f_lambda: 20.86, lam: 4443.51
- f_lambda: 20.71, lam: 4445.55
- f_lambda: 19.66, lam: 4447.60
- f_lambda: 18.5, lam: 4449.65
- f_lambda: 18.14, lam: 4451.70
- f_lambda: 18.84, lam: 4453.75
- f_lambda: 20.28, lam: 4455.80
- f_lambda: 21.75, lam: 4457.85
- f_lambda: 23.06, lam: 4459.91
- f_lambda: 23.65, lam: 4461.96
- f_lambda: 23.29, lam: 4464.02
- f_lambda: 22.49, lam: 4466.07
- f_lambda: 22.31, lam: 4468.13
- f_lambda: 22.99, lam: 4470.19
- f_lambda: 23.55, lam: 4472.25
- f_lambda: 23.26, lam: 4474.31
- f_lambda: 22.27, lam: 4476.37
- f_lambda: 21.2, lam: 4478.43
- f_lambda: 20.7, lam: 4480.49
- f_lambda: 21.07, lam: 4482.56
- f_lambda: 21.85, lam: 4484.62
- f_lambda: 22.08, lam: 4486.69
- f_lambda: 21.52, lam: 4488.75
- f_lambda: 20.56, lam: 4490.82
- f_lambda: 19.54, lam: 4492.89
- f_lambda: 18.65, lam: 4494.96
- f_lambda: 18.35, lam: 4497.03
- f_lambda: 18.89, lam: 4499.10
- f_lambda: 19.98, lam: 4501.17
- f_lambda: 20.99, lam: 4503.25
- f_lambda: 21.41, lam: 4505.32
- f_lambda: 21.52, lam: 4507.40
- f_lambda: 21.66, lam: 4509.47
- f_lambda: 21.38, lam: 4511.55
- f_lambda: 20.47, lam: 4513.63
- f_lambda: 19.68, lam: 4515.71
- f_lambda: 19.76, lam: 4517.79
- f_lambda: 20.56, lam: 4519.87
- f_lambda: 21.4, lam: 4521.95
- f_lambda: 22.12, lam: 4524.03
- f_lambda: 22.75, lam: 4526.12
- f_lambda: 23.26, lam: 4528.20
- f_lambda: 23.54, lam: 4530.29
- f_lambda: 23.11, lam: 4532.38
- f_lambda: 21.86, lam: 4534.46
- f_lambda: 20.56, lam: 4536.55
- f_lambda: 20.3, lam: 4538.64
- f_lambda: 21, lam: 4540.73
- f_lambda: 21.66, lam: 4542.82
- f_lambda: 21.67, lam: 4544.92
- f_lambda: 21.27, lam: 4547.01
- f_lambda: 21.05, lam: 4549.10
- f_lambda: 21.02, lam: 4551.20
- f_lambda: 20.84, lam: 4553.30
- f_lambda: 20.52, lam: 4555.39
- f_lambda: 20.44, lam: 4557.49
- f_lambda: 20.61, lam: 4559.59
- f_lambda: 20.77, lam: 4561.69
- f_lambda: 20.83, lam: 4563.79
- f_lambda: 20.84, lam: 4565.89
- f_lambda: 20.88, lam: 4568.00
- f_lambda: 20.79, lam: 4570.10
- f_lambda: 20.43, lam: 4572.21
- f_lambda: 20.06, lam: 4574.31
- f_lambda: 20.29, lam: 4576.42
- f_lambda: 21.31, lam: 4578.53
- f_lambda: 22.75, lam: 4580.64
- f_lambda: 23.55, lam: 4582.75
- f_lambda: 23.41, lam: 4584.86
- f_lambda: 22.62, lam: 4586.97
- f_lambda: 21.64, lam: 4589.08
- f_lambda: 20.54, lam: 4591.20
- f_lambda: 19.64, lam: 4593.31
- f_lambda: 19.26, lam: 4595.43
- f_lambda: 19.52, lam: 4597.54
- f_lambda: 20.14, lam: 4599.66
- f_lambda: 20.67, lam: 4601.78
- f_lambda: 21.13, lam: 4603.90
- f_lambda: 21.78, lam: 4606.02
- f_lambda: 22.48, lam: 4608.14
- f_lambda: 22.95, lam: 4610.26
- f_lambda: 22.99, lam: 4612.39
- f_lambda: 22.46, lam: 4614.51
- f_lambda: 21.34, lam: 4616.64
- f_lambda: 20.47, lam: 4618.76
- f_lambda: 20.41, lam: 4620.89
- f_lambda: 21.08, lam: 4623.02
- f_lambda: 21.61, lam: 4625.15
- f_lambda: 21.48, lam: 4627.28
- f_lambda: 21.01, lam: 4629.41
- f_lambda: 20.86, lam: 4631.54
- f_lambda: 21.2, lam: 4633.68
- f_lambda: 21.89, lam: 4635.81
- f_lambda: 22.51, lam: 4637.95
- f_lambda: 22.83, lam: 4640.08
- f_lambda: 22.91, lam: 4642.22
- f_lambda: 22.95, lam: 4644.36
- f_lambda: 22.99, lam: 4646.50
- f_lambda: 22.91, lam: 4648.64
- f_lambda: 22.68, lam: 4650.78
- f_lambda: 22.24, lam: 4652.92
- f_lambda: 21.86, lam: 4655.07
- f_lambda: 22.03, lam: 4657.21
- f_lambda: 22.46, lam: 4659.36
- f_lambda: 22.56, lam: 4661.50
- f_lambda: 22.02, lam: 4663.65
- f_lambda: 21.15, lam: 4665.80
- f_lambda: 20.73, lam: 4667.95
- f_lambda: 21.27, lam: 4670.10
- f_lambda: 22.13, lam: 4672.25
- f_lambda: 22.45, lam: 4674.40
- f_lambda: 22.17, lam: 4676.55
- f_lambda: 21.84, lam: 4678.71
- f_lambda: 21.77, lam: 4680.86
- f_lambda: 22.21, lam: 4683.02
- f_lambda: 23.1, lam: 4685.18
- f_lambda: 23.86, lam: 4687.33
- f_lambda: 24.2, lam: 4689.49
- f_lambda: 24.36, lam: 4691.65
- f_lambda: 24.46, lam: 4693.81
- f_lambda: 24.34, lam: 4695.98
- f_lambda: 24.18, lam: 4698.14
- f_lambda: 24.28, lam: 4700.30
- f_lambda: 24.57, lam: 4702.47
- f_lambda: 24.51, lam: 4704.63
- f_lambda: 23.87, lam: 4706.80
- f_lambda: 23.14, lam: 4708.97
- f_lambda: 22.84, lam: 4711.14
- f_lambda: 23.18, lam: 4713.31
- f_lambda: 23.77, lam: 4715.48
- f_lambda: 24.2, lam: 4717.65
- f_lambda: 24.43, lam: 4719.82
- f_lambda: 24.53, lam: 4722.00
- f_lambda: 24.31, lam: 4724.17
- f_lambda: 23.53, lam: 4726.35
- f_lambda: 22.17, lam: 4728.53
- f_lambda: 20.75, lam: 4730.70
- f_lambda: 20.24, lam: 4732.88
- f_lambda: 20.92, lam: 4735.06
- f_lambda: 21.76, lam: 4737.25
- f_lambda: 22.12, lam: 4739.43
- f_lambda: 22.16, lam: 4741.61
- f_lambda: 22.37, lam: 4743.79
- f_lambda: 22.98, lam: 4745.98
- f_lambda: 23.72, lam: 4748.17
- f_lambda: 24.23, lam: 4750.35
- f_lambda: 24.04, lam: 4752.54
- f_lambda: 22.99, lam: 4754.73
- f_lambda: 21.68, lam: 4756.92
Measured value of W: 0.12 mag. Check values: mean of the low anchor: 24.6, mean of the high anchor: 22.7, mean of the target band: 21.5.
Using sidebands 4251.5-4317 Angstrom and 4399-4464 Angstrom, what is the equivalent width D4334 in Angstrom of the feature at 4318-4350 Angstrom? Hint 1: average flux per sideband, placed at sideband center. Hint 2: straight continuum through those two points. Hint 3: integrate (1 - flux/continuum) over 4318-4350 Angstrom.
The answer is 3.6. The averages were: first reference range 25.3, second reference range 21.5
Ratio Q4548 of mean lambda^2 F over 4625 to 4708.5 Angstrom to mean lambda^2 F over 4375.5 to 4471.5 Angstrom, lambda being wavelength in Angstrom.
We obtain 1.2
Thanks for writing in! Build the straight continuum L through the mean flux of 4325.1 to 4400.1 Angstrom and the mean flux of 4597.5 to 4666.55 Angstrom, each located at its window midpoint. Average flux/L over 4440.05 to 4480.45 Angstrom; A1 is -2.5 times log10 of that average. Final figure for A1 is 0.037 mag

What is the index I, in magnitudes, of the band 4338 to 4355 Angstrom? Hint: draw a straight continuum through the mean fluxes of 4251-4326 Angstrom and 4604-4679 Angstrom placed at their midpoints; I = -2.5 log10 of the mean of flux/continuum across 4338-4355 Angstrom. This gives 0.08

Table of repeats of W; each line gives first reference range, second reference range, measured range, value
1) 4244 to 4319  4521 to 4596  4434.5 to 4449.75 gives 0.147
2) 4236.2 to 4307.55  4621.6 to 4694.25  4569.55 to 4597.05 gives 0.076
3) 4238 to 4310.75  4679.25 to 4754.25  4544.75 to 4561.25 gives 0.145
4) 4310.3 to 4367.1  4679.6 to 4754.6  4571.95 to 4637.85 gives 0.083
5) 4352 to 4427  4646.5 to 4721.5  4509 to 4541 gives 0.068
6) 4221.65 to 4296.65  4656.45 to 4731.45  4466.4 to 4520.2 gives 0.141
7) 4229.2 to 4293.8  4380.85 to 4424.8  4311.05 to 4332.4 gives 0.057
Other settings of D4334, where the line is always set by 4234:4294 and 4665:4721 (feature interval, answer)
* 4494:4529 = 4.64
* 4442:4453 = 2.08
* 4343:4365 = 0.70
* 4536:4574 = 4.64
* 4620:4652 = 2.00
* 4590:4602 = 1.86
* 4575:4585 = 0.66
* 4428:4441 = 1.79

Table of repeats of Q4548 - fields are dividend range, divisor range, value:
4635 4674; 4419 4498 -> 1.15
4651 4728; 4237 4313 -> 1.12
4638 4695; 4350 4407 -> 1.12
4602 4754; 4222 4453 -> 1.13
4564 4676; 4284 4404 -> 1.07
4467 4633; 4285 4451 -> 1.02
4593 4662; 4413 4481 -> 1.10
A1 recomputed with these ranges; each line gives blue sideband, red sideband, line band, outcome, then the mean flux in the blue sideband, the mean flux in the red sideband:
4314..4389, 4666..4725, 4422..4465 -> 0.09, 22.5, 23.3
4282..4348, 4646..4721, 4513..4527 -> 0.10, 23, 23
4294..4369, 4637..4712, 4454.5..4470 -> 0.03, 23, 22.9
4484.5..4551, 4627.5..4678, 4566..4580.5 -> 0.04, 21.1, 22.1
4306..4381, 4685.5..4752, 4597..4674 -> 0.07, 22.7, 23.3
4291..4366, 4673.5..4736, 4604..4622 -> 0.07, 23.1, 23.3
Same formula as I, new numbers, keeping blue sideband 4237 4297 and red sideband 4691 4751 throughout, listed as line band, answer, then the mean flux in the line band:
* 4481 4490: 0.12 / 21.5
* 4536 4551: 0.14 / 21.1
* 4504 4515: 0.13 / 21.2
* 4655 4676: 0.08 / 21.9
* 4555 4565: 0.16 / 20.6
